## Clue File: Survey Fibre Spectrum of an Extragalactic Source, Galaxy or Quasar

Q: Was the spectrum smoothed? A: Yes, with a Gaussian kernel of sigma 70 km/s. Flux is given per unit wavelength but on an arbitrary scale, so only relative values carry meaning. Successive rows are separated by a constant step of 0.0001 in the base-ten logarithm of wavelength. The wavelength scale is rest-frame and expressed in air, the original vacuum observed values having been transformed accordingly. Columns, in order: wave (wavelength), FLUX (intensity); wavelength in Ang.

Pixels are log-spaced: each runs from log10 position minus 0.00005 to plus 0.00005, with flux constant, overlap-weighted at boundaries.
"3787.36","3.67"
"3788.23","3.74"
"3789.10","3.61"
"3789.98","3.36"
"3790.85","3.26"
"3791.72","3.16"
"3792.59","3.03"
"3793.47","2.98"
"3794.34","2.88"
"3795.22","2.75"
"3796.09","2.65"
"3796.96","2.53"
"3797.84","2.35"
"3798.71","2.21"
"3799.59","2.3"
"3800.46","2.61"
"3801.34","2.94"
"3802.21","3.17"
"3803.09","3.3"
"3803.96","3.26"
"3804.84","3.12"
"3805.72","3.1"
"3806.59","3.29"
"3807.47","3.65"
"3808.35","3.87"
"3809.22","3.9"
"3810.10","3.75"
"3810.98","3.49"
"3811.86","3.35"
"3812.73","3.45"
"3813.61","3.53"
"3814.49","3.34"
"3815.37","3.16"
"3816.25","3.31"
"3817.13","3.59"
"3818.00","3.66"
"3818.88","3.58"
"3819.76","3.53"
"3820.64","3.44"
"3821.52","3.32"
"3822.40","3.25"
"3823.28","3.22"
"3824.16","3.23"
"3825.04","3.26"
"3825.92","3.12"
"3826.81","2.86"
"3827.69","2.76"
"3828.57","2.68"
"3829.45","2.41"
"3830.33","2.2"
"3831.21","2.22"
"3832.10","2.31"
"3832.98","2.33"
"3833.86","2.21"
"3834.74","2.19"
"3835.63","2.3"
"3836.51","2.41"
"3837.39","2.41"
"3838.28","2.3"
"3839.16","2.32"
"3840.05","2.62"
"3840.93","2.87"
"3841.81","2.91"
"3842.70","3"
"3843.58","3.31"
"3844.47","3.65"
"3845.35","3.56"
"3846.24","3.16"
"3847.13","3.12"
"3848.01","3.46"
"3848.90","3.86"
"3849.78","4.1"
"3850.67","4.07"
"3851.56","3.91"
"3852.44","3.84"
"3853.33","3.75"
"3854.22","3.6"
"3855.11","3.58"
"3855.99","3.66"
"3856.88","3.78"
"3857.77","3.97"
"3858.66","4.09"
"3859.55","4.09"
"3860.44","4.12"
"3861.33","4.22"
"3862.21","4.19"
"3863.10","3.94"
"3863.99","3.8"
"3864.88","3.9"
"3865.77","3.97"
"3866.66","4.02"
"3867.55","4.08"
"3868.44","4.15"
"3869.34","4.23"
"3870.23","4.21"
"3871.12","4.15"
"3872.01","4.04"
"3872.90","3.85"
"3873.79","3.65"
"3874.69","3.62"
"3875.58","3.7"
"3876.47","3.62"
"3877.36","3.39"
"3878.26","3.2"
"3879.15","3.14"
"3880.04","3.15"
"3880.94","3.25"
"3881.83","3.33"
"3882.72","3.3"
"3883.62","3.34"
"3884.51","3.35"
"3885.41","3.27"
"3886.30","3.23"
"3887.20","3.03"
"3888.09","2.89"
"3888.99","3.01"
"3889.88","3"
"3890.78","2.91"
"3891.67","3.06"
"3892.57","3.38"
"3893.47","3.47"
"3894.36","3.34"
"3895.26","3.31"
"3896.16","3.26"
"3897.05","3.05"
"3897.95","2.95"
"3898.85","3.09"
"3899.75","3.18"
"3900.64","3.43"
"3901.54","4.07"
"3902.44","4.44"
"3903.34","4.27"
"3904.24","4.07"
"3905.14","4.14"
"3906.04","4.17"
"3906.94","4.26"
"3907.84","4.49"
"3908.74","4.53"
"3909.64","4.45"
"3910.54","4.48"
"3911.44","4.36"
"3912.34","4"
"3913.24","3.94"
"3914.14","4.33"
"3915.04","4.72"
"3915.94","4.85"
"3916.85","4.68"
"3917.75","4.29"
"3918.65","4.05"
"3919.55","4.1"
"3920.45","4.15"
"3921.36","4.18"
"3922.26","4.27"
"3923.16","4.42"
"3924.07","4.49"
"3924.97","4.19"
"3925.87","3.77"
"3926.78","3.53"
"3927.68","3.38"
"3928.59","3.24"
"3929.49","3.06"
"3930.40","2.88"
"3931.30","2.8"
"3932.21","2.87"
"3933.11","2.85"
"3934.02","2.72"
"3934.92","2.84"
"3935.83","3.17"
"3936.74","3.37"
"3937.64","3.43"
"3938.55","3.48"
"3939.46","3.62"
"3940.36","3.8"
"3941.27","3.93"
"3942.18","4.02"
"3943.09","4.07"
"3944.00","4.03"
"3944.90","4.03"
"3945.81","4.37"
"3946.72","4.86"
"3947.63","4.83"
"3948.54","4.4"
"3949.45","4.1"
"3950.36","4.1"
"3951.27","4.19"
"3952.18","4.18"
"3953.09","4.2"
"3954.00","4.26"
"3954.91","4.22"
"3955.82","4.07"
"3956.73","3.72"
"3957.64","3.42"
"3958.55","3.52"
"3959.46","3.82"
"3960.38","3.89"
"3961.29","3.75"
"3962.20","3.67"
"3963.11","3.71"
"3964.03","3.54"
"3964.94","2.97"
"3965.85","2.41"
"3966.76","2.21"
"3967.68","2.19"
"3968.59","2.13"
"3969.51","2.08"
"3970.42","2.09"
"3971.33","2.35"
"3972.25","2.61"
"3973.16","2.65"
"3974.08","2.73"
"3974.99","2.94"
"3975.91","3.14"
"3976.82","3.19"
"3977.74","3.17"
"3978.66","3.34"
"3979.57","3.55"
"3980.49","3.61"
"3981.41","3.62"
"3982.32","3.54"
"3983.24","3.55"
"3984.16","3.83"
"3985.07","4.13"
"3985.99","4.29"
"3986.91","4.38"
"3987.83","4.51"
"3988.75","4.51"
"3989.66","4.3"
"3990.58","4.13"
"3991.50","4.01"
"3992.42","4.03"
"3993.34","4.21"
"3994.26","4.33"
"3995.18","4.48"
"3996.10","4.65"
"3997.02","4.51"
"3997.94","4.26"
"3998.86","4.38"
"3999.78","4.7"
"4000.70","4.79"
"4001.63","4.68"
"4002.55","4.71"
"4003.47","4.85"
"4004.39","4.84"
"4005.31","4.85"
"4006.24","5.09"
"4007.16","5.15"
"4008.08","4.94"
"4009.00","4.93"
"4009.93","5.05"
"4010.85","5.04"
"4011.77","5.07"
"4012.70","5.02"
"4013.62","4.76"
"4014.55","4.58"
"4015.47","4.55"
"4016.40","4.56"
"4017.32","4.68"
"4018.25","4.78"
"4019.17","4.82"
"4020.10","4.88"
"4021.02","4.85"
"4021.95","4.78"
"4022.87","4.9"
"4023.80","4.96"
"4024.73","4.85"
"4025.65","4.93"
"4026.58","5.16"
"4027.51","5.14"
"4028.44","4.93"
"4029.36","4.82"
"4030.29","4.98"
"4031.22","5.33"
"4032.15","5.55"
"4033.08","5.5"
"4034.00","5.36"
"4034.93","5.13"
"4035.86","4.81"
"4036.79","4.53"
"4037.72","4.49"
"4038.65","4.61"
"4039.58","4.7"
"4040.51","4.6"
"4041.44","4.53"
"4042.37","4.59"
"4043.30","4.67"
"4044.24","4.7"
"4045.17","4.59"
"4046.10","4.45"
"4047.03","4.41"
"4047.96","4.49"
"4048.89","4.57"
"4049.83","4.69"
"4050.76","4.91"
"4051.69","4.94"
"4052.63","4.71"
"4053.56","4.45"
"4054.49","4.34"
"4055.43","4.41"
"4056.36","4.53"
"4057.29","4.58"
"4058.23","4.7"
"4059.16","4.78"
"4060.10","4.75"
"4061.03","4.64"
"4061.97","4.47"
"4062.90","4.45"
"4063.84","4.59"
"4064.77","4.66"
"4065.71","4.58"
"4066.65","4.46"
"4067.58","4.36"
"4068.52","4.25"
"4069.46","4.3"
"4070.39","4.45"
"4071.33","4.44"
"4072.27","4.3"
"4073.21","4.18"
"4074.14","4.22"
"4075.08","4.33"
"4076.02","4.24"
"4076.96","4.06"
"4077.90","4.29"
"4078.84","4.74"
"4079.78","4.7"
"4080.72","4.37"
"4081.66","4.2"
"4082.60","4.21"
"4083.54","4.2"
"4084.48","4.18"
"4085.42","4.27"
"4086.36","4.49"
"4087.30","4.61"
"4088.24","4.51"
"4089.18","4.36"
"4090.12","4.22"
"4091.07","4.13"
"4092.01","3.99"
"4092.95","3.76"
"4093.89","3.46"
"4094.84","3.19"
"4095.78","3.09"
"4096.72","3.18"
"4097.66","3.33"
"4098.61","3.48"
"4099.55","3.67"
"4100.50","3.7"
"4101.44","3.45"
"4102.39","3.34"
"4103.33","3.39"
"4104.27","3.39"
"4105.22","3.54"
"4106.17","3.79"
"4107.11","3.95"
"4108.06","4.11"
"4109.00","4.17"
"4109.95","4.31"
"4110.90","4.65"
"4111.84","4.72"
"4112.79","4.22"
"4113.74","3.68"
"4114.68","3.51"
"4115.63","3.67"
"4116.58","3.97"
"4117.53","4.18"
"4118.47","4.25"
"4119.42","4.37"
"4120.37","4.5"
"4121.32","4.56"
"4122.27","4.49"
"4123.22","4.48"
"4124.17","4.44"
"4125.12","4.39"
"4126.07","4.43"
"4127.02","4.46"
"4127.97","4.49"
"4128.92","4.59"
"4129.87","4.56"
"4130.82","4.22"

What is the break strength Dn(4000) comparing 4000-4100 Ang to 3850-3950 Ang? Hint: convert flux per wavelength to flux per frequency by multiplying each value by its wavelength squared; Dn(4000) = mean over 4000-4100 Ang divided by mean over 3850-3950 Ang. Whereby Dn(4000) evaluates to 1.30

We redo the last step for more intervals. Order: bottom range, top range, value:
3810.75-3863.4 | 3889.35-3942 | 1.20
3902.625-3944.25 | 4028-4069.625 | 1.29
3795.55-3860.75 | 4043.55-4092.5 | 1.58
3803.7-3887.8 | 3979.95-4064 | 1.50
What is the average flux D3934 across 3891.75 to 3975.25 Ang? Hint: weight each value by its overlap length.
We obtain 3.67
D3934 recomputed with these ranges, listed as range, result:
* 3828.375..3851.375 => 2.86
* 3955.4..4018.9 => 3.94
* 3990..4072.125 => 4.7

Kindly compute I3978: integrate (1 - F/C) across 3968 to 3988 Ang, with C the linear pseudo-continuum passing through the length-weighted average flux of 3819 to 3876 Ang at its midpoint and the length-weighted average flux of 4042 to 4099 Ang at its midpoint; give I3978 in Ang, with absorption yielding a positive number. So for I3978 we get 3.6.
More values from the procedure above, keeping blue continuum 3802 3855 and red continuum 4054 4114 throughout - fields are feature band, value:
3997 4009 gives -2.87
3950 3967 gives -0.10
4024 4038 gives -3.85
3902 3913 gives -2.61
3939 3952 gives -1.96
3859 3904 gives -2.76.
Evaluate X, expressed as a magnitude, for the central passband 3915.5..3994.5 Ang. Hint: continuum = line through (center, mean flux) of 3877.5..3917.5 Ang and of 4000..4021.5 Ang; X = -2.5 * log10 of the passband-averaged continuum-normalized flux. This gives 0.162 mag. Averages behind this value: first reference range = 3.66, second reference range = 4.84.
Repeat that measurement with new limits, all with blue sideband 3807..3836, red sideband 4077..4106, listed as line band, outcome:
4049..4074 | -0.18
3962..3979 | 0.27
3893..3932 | -0.16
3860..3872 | -0.25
